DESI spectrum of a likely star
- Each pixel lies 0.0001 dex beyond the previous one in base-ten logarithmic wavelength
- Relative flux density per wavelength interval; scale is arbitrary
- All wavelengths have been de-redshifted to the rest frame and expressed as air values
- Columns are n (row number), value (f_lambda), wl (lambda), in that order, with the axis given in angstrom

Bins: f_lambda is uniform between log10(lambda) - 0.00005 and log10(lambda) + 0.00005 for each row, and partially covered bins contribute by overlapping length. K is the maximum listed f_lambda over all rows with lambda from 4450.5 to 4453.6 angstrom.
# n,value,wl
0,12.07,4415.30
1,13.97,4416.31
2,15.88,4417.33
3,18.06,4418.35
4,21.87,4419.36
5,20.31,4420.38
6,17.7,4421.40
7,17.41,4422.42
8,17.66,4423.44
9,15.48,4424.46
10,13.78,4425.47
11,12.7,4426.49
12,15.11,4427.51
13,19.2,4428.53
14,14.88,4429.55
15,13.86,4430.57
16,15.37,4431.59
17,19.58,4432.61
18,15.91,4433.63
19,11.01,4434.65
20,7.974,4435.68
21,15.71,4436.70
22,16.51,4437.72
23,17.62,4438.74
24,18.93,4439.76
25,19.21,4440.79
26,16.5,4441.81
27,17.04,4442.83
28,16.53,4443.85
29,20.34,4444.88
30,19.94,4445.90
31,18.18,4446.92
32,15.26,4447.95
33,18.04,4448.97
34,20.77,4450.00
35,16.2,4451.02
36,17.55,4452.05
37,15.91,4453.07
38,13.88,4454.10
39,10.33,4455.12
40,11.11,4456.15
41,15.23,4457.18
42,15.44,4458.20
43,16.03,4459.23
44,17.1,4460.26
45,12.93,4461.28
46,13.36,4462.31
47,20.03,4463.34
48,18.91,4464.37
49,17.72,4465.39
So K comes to 17.55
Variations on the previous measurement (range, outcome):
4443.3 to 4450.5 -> 20.77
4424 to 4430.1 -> 19.2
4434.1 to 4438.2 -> 16.51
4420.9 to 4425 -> 17.7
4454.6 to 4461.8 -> 17.1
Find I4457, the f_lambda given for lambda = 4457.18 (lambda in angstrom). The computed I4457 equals 15.23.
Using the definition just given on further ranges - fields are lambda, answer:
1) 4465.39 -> 17.72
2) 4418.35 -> 18.06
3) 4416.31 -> 13.97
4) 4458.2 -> 15.44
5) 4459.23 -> 16.03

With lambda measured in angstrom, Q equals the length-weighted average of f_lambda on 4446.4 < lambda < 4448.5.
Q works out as 16.8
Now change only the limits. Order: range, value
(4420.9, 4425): 17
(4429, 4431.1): 14.5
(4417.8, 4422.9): 19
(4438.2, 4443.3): 17.9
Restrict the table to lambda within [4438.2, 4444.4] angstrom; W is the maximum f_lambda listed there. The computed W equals 19.21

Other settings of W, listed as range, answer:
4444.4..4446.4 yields 20.34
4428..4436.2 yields 19.58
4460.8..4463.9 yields 20.03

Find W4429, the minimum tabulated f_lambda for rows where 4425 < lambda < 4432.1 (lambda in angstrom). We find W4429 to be 12.7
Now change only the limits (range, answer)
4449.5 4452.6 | 16.2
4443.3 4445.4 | 16.53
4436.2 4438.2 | 15.71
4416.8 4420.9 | 15.88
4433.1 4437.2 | 7.974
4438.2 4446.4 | 16.5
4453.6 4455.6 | 10.33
